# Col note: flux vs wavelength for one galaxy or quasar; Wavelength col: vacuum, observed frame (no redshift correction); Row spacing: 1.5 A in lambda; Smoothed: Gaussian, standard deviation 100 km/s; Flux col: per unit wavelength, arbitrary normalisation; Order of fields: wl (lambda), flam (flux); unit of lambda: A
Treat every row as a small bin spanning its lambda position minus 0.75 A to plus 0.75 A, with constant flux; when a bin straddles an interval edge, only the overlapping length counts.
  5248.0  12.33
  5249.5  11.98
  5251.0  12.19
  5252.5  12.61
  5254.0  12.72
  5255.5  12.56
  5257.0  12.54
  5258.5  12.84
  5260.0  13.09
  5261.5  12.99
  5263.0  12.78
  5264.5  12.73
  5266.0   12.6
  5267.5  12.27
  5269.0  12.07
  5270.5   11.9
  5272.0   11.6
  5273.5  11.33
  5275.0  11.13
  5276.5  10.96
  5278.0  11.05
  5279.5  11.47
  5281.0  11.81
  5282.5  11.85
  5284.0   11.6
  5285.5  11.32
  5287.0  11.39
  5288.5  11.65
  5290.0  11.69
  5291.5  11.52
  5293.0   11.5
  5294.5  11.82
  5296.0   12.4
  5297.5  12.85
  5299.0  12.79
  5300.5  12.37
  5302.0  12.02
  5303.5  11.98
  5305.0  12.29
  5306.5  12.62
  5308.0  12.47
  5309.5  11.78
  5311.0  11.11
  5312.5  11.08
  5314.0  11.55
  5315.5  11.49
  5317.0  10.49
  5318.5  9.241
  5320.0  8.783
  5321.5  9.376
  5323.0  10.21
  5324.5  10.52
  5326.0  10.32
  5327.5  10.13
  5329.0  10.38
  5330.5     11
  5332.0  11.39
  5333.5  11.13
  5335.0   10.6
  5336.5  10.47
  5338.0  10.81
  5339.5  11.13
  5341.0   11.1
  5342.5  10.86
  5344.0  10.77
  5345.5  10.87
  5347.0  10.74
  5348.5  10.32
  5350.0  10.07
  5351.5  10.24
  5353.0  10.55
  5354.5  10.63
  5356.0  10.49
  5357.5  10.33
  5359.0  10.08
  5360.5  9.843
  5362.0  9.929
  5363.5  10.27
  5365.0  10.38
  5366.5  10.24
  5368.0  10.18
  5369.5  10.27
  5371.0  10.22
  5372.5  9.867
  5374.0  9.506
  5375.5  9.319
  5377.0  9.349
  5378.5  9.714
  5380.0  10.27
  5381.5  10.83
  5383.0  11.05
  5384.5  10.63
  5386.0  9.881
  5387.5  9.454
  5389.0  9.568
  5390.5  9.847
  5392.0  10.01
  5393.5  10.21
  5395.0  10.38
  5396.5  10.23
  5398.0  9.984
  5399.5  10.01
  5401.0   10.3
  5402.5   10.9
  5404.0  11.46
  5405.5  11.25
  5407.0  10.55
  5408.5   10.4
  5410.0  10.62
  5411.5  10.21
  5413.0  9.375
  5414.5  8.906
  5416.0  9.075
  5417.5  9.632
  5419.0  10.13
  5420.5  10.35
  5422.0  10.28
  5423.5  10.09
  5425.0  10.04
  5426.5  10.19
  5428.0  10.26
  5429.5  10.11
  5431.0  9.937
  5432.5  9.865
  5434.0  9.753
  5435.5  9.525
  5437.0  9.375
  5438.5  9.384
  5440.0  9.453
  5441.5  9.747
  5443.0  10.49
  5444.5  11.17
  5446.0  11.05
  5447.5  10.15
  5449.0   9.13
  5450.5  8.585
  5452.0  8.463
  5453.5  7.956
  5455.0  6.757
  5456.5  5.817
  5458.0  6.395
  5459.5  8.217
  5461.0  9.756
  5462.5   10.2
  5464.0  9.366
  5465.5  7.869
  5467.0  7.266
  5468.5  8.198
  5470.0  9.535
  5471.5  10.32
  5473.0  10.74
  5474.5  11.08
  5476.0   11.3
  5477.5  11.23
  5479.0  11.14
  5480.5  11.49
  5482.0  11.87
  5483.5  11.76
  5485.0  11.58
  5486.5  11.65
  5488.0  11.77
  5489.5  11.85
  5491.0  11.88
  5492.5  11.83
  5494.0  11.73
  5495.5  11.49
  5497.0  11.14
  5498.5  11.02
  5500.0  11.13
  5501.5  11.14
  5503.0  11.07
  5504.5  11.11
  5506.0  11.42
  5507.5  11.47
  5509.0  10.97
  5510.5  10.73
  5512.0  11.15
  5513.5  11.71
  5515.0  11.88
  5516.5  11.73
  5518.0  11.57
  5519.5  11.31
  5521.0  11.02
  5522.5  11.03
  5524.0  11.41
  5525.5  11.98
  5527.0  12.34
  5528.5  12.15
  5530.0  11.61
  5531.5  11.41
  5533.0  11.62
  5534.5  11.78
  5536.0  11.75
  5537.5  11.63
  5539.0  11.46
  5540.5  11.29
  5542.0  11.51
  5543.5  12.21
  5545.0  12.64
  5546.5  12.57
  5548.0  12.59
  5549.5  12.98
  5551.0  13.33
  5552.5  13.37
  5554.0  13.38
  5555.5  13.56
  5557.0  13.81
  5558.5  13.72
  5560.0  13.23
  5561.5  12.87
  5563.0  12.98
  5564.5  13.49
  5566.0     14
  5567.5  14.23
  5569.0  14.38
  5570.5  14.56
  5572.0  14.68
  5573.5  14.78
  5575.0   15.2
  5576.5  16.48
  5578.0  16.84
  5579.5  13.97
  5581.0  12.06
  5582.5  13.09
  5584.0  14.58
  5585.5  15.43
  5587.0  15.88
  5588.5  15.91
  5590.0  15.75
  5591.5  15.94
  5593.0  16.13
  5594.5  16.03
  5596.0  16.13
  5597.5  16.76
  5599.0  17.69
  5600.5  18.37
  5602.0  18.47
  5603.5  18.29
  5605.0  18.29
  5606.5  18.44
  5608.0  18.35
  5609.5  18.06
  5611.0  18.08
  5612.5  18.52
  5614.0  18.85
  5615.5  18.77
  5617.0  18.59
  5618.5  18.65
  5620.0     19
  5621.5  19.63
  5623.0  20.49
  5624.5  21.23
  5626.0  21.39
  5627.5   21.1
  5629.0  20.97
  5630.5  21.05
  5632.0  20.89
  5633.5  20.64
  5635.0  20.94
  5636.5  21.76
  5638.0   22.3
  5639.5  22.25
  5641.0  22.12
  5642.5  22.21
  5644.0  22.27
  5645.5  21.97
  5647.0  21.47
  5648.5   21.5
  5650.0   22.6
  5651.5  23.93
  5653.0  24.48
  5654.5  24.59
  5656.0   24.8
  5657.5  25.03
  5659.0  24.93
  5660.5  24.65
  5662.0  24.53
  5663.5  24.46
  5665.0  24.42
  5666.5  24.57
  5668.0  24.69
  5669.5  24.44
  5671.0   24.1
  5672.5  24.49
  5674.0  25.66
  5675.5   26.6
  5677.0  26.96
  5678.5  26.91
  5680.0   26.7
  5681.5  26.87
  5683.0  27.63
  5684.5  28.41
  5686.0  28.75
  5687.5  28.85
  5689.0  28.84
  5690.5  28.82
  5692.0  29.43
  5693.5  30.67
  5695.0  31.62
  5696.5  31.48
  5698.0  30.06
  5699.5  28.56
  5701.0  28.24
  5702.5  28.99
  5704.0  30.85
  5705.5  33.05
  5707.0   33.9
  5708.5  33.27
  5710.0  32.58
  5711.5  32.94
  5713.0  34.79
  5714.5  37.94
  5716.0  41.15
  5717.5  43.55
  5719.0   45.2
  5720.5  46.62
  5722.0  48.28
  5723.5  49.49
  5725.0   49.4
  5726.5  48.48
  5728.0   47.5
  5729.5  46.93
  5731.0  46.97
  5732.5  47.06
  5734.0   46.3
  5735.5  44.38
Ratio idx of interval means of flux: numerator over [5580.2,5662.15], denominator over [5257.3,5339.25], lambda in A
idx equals 1.7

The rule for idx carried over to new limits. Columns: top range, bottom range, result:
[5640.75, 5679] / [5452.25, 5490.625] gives 2.47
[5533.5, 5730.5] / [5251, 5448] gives 2.11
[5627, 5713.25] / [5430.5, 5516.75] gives 2.54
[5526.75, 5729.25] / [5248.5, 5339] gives 1.92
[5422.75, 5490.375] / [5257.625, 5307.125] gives 0.82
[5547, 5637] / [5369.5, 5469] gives 1.72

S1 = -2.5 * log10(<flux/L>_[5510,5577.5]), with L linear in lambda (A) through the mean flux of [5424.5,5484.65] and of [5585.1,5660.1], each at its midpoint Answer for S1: 0.19 mag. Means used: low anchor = 9.63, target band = 12.7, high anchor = 20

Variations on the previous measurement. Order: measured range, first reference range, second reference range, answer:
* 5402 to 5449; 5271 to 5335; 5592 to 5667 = 0.419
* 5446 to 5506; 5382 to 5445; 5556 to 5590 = 0.165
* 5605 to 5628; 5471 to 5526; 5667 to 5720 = 0.194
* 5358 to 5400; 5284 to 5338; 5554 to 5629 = 0.237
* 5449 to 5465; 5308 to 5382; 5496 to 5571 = 0.364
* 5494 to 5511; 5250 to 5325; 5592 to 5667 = 0.481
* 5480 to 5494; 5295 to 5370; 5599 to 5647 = 0.318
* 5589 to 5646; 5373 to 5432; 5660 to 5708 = 0.219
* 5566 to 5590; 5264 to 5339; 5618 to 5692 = 0.387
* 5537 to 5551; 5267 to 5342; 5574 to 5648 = 0.359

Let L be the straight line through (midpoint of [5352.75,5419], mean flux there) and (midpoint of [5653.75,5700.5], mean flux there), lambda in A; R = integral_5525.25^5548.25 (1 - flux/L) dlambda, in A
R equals 8.4 A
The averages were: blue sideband 10.1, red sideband 26.9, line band 11.9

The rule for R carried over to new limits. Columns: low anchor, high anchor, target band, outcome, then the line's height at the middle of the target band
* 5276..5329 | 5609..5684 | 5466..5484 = 7.0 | 17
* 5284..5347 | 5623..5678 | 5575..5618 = 9.2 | 21.3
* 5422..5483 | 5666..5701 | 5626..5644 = 1.8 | 23.9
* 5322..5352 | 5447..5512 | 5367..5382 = 0.8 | 10.5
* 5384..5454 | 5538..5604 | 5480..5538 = 5.0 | 12.6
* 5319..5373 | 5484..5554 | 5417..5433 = 1.3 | 11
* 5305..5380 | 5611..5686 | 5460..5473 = 5.4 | 15.6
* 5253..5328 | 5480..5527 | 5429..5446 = 2.3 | 11.5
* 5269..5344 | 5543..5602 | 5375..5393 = 3.3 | 12.2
